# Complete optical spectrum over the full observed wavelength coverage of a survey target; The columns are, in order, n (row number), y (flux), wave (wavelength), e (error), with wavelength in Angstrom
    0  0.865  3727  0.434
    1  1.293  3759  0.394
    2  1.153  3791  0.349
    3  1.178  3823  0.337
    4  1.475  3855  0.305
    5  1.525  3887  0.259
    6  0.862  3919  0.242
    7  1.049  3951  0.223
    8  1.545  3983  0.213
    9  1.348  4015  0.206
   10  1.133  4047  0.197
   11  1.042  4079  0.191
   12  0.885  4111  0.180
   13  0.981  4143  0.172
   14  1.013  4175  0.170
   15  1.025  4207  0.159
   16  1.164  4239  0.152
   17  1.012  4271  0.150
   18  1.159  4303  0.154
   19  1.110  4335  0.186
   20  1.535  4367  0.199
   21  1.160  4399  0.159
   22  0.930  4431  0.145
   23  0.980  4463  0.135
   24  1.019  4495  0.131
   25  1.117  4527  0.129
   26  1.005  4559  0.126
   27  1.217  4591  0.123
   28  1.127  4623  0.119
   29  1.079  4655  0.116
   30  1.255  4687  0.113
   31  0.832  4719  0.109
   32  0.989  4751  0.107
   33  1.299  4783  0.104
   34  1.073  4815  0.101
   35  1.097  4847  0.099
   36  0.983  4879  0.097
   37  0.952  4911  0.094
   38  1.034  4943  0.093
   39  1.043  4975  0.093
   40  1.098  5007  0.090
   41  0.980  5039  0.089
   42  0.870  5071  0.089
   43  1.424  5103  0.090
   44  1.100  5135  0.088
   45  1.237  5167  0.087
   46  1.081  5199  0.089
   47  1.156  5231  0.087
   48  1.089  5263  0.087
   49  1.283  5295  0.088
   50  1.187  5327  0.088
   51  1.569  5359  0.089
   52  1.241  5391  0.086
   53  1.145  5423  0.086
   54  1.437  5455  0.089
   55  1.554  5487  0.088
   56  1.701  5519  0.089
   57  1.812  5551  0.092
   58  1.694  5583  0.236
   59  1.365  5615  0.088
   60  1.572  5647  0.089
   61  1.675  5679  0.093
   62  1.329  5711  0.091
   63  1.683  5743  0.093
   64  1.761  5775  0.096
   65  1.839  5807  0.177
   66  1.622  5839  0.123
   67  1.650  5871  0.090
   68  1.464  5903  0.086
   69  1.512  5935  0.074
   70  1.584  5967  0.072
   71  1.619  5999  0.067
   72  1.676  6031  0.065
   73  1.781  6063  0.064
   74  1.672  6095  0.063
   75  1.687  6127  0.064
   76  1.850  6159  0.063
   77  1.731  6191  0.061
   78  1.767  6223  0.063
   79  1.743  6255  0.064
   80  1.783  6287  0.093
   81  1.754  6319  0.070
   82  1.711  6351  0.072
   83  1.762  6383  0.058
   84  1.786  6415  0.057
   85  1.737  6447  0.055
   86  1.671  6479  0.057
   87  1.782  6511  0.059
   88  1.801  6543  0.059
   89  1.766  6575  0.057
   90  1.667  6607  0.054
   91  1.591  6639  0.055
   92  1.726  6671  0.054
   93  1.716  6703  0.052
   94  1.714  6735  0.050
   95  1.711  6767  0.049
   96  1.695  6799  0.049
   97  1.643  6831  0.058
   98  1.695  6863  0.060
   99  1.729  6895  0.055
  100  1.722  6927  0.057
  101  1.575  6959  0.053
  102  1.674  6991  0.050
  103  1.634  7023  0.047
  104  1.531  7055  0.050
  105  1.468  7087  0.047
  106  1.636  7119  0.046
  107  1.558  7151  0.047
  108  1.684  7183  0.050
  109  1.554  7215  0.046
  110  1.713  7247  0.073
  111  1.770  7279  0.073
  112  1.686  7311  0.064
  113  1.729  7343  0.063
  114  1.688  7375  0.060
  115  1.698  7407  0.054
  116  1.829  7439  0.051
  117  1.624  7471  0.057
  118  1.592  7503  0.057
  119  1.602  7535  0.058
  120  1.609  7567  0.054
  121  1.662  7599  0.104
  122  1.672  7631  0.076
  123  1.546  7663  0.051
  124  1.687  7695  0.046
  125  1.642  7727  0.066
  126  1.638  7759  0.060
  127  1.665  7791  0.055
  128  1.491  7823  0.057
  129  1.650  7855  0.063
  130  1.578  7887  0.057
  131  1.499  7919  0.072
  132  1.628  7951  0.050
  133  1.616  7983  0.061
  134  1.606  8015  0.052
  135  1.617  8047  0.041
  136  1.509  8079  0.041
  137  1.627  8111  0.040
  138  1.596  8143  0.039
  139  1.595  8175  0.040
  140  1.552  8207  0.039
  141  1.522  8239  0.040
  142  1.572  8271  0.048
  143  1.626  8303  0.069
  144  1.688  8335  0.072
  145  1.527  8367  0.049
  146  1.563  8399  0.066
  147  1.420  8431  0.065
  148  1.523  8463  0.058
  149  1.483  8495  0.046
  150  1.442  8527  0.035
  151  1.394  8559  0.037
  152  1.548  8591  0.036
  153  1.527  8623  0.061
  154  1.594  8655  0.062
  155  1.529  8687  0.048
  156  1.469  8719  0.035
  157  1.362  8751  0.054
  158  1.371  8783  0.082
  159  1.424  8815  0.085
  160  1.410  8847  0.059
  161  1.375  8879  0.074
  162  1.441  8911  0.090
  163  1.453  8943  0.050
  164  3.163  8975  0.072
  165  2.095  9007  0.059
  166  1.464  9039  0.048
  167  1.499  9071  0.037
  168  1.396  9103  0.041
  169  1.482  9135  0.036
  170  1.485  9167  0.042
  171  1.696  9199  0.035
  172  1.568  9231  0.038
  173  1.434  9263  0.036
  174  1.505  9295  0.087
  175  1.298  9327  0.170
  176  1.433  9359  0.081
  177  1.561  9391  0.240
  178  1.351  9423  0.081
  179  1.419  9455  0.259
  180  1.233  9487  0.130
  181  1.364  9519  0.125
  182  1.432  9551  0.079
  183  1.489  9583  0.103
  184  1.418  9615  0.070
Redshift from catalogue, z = 0.369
